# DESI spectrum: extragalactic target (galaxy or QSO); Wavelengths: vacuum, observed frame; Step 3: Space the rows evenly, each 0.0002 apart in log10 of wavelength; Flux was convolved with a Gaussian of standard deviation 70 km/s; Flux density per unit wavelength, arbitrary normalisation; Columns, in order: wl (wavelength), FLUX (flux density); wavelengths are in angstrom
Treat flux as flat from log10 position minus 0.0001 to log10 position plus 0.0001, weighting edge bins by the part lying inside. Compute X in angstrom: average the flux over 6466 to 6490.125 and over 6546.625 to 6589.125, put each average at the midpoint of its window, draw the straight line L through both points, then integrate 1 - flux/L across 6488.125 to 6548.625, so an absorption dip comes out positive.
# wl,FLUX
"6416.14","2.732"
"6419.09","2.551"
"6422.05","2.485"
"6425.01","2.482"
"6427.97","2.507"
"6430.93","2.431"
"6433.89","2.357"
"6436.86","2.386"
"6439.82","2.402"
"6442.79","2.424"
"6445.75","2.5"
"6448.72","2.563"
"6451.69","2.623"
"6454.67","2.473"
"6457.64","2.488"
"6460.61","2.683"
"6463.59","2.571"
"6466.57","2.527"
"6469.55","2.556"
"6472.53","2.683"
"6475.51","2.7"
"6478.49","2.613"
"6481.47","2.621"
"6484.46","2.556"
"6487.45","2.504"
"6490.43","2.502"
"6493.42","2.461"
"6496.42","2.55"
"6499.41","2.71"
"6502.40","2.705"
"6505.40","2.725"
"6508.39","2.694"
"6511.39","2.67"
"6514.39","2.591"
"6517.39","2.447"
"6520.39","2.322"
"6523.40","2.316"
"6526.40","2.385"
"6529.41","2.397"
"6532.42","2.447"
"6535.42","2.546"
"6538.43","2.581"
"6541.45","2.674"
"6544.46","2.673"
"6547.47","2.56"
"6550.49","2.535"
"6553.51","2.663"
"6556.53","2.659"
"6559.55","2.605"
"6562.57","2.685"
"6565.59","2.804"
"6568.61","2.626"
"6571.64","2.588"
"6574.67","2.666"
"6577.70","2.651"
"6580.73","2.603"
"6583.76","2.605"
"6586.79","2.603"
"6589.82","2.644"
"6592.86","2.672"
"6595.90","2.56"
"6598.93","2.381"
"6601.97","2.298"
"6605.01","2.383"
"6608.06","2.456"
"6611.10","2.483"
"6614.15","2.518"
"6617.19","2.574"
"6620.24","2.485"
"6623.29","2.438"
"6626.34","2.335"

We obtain 1.5 angstrom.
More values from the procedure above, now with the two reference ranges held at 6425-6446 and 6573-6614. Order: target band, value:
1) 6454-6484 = -1.7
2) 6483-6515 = -1.7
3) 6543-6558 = -0.7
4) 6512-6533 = 0.5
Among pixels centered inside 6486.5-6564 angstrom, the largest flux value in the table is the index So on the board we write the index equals 2.725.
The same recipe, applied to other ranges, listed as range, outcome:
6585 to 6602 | 2.672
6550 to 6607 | 2.804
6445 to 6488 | 2.7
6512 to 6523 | 2.591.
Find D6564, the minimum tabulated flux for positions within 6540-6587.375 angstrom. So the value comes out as 2.535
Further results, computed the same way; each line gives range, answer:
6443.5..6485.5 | 2.473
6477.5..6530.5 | 2.316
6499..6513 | 2.67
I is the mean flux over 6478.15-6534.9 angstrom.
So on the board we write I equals 2.54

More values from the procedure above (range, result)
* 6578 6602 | 2.57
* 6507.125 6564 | 2.55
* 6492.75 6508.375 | 2.65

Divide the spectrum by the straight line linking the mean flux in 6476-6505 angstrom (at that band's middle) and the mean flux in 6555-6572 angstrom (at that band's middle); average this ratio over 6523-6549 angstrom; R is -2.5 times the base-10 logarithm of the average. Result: 0.05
